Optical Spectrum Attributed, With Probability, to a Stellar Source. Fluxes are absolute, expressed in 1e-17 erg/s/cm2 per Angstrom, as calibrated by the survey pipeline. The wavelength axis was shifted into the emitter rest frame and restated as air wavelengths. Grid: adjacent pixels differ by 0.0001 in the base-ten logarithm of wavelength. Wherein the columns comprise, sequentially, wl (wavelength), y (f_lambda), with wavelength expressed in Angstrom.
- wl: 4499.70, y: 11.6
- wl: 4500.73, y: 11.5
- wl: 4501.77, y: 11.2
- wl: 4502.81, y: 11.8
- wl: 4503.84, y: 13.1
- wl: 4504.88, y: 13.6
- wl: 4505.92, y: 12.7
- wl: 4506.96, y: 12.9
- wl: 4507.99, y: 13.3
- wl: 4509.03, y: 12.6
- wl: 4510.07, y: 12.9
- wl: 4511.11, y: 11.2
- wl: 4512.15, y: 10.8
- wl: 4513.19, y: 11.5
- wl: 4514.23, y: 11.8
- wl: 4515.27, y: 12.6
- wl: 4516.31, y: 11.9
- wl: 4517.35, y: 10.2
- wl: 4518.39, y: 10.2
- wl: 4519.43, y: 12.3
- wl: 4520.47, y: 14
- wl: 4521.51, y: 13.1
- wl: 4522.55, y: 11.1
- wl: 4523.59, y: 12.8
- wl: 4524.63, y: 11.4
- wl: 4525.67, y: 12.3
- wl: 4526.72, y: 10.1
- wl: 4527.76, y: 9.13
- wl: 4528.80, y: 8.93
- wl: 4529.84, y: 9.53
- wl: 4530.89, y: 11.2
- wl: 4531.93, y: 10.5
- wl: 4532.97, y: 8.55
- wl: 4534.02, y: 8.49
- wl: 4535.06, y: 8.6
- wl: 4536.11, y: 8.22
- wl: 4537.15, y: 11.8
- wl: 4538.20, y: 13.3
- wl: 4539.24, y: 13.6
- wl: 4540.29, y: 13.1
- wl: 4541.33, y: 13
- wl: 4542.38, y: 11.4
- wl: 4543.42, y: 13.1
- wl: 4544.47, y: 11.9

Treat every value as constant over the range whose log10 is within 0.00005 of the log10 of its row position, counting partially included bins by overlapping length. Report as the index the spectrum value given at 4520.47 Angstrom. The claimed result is 14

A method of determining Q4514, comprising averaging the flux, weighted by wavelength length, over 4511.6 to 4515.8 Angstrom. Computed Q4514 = 11.7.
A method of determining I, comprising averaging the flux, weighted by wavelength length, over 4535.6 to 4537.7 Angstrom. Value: 10.1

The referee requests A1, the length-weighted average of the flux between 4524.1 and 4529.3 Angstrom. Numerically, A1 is 10.4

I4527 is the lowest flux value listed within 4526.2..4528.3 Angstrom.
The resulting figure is 9.13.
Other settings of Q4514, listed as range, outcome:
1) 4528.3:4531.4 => 9.88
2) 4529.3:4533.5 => 9.93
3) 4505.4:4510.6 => 12.9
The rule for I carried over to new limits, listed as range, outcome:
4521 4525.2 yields 12.1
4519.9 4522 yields 13.5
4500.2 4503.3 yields 11.5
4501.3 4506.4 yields 12.5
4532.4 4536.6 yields 8.48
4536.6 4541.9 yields 12.9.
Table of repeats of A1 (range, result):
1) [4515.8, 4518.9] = 10.8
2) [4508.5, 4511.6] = 12.2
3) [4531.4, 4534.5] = 9.2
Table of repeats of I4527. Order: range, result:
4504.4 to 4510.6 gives 12.6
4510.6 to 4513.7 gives 10.8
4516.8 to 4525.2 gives 10.2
